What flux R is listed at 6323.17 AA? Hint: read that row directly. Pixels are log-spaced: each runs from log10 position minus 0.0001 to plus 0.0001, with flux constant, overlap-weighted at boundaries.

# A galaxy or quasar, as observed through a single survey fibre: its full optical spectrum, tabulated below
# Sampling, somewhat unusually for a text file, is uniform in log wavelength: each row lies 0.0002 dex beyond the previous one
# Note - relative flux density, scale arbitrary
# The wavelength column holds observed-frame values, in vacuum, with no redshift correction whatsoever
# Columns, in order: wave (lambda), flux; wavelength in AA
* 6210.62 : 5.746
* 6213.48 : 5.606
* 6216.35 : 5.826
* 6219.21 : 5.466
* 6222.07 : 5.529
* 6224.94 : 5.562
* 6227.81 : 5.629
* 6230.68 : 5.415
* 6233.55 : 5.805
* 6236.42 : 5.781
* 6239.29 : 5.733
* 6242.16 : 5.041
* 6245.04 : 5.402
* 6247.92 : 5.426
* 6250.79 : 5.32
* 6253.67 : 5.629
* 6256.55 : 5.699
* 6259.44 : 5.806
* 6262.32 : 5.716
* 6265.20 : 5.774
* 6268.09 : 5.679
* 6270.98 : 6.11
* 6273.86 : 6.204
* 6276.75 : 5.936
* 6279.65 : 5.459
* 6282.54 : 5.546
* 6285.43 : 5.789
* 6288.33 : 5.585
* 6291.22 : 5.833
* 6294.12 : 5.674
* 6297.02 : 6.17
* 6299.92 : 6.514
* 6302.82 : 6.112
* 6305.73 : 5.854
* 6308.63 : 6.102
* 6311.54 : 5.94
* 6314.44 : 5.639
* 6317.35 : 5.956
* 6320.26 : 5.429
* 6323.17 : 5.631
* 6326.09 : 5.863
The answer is 5.631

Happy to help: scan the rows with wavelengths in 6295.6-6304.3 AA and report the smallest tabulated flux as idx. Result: 6.112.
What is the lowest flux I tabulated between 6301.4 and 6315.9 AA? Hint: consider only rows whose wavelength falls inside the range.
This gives 5.639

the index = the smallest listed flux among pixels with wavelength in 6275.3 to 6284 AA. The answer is 5.459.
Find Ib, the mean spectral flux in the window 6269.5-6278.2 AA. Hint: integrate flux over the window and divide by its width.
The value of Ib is 6.08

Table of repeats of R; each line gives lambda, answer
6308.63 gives 6.102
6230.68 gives 5.415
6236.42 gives 5.781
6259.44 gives 5.806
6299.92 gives 6.514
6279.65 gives 5.459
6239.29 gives 5.733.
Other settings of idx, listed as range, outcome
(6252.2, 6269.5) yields 5.629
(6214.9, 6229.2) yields 5.466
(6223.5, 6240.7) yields 5.415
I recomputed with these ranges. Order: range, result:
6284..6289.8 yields 5.585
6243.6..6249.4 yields 5.402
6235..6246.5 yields 5.041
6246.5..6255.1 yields 5.32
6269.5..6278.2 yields 5.936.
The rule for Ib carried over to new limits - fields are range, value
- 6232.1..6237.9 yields 5.8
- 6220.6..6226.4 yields 5.54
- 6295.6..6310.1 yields 6.15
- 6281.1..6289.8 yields 5.64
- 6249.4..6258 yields 5.55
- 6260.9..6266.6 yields 5.75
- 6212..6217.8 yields 5.71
